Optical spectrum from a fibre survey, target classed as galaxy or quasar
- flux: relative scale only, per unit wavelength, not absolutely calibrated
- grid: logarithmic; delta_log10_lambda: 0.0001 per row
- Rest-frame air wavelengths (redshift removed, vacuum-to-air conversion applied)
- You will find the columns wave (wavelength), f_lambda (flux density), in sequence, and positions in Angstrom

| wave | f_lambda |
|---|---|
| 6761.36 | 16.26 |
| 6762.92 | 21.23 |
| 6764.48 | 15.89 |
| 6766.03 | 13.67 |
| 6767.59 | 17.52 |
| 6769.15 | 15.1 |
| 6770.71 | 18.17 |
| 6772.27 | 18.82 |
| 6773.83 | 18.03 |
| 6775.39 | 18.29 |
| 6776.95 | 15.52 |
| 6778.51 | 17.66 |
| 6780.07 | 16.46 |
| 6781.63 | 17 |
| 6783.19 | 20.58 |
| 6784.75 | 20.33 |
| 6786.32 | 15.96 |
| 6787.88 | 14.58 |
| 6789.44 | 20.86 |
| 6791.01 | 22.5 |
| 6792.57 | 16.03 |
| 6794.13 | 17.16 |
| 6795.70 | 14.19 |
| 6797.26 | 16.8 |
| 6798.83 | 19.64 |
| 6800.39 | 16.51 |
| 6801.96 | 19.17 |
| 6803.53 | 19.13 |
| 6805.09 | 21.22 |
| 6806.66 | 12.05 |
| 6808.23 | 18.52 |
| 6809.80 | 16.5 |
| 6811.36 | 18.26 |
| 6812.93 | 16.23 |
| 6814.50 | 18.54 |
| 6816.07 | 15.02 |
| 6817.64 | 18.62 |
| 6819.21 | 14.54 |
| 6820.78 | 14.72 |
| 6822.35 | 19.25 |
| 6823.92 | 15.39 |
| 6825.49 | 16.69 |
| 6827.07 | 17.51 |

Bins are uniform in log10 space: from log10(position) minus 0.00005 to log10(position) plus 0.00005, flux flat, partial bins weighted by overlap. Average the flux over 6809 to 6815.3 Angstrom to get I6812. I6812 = 17.4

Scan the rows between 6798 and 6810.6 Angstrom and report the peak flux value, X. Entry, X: 21.22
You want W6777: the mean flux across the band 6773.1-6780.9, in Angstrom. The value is 17.2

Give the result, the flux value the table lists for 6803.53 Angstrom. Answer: 19.13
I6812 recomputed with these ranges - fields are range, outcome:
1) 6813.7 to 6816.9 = 16.8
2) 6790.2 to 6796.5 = 17.5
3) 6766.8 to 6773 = 17.4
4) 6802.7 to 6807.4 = 17.5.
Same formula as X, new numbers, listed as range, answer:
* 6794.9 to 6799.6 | 19.64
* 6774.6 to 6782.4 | 18.29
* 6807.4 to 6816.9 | 18.54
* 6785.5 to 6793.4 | 22.5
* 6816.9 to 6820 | 18.62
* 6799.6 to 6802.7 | 19.17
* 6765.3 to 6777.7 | 18.82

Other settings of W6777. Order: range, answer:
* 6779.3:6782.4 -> 16.7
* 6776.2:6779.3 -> 16.6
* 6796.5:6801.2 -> 17.7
